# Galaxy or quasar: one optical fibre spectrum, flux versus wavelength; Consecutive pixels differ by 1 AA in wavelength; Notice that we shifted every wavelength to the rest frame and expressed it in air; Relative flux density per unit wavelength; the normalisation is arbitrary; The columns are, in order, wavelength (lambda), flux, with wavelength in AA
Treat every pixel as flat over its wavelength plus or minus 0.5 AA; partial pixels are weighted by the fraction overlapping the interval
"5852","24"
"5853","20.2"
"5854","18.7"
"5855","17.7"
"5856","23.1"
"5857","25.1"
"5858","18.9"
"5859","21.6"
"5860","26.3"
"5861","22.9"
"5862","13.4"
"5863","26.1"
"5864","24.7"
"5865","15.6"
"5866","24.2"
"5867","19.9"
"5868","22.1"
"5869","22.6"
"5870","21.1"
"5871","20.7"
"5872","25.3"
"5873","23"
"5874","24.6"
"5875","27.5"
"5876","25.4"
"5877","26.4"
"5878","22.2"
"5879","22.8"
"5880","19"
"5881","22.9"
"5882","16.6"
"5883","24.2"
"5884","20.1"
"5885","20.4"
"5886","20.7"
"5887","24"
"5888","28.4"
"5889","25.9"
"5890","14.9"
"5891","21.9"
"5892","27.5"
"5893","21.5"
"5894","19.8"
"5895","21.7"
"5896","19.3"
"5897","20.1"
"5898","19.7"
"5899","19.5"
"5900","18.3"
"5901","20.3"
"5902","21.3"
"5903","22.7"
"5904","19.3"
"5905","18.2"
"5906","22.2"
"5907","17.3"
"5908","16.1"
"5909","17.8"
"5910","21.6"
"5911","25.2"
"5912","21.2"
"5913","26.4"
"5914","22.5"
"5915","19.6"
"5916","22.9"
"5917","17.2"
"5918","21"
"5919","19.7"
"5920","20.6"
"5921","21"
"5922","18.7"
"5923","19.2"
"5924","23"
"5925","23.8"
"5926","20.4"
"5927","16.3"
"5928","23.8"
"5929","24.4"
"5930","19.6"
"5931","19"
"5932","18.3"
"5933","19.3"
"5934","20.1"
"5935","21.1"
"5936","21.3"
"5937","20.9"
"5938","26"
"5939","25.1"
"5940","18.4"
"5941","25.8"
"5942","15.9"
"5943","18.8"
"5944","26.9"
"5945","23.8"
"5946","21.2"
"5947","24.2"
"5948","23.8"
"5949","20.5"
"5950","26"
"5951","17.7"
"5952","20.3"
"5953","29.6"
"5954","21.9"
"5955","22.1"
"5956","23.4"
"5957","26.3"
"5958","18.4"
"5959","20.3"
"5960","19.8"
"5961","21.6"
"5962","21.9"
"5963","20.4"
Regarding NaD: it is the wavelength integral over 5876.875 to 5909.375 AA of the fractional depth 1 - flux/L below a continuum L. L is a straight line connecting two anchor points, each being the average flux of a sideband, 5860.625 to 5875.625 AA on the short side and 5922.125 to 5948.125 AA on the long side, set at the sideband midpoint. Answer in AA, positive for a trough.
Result 1.5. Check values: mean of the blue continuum 22.3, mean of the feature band 20.9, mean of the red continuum 21.5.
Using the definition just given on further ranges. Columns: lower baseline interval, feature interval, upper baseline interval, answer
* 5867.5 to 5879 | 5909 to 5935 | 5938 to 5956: 2.3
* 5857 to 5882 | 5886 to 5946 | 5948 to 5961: 3.2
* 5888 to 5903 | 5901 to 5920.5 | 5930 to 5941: 0.4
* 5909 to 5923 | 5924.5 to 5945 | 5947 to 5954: 0.8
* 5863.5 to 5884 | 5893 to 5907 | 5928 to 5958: 1.4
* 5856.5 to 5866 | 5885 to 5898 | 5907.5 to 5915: -0.3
